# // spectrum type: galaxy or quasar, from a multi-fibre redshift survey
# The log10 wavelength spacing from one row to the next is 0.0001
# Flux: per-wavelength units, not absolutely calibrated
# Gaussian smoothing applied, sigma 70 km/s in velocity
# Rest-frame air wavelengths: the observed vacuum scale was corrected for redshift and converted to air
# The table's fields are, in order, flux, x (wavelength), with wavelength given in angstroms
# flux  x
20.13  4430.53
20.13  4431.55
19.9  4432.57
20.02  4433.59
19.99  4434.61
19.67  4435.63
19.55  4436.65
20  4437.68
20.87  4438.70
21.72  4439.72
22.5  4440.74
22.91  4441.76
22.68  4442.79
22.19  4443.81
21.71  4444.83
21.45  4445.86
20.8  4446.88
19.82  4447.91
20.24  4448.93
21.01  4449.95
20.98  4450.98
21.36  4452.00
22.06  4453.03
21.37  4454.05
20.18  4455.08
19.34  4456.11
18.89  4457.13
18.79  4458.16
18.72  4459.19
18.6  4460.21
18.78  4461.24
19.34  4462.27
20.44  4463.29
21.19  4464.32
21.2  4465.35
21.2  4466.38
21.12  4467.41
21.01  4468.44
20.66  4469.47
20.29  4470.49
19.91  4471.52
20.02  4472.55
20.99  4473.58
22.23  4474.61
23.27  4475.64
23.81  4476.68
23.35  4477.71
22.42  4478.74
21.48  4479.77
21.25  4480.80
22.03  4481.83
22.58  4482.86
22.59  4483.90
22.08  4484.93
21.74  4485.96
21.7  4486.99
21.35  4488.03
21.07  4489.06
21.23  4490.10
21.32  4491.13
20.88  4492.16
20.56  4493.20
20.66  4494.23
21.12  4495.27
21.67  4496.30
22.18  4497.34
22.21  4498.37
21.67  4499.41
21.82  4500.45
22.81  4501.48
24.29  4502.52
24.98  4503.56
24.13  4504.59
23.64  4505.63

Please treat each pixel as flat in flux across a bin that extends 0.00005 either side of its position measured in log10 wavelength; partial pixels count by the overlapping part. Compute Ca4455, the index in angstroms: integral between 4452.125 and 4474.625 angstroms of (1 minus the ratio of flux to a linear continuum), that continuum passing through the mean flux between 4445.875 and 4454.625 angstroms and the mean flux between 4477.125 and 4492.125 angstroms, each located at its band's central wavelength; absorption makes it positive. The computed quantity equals 1.1 angstroms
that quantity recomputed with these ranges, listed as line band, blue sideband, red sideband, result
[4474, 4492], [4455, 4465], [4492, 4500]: -1.2 angstroms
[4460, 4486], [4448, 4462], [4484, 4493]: -0.7 angstroms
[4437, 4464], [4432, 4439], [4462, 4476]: -0.3 angstroms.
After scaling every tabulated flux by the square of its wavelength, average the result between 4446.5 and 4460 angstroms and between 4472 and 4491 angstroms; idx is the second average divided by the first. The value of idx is 1.10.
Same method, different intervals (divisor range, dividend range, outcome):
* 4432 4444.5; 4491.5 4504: 1.08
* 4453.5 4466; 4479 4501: 1.11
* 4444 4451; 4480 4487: 1.07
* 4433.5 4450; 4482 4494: 1.05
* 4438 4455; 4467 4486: 1.03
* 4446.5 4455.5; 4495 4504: 1.10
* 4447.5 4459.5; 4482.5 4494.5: 1.08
